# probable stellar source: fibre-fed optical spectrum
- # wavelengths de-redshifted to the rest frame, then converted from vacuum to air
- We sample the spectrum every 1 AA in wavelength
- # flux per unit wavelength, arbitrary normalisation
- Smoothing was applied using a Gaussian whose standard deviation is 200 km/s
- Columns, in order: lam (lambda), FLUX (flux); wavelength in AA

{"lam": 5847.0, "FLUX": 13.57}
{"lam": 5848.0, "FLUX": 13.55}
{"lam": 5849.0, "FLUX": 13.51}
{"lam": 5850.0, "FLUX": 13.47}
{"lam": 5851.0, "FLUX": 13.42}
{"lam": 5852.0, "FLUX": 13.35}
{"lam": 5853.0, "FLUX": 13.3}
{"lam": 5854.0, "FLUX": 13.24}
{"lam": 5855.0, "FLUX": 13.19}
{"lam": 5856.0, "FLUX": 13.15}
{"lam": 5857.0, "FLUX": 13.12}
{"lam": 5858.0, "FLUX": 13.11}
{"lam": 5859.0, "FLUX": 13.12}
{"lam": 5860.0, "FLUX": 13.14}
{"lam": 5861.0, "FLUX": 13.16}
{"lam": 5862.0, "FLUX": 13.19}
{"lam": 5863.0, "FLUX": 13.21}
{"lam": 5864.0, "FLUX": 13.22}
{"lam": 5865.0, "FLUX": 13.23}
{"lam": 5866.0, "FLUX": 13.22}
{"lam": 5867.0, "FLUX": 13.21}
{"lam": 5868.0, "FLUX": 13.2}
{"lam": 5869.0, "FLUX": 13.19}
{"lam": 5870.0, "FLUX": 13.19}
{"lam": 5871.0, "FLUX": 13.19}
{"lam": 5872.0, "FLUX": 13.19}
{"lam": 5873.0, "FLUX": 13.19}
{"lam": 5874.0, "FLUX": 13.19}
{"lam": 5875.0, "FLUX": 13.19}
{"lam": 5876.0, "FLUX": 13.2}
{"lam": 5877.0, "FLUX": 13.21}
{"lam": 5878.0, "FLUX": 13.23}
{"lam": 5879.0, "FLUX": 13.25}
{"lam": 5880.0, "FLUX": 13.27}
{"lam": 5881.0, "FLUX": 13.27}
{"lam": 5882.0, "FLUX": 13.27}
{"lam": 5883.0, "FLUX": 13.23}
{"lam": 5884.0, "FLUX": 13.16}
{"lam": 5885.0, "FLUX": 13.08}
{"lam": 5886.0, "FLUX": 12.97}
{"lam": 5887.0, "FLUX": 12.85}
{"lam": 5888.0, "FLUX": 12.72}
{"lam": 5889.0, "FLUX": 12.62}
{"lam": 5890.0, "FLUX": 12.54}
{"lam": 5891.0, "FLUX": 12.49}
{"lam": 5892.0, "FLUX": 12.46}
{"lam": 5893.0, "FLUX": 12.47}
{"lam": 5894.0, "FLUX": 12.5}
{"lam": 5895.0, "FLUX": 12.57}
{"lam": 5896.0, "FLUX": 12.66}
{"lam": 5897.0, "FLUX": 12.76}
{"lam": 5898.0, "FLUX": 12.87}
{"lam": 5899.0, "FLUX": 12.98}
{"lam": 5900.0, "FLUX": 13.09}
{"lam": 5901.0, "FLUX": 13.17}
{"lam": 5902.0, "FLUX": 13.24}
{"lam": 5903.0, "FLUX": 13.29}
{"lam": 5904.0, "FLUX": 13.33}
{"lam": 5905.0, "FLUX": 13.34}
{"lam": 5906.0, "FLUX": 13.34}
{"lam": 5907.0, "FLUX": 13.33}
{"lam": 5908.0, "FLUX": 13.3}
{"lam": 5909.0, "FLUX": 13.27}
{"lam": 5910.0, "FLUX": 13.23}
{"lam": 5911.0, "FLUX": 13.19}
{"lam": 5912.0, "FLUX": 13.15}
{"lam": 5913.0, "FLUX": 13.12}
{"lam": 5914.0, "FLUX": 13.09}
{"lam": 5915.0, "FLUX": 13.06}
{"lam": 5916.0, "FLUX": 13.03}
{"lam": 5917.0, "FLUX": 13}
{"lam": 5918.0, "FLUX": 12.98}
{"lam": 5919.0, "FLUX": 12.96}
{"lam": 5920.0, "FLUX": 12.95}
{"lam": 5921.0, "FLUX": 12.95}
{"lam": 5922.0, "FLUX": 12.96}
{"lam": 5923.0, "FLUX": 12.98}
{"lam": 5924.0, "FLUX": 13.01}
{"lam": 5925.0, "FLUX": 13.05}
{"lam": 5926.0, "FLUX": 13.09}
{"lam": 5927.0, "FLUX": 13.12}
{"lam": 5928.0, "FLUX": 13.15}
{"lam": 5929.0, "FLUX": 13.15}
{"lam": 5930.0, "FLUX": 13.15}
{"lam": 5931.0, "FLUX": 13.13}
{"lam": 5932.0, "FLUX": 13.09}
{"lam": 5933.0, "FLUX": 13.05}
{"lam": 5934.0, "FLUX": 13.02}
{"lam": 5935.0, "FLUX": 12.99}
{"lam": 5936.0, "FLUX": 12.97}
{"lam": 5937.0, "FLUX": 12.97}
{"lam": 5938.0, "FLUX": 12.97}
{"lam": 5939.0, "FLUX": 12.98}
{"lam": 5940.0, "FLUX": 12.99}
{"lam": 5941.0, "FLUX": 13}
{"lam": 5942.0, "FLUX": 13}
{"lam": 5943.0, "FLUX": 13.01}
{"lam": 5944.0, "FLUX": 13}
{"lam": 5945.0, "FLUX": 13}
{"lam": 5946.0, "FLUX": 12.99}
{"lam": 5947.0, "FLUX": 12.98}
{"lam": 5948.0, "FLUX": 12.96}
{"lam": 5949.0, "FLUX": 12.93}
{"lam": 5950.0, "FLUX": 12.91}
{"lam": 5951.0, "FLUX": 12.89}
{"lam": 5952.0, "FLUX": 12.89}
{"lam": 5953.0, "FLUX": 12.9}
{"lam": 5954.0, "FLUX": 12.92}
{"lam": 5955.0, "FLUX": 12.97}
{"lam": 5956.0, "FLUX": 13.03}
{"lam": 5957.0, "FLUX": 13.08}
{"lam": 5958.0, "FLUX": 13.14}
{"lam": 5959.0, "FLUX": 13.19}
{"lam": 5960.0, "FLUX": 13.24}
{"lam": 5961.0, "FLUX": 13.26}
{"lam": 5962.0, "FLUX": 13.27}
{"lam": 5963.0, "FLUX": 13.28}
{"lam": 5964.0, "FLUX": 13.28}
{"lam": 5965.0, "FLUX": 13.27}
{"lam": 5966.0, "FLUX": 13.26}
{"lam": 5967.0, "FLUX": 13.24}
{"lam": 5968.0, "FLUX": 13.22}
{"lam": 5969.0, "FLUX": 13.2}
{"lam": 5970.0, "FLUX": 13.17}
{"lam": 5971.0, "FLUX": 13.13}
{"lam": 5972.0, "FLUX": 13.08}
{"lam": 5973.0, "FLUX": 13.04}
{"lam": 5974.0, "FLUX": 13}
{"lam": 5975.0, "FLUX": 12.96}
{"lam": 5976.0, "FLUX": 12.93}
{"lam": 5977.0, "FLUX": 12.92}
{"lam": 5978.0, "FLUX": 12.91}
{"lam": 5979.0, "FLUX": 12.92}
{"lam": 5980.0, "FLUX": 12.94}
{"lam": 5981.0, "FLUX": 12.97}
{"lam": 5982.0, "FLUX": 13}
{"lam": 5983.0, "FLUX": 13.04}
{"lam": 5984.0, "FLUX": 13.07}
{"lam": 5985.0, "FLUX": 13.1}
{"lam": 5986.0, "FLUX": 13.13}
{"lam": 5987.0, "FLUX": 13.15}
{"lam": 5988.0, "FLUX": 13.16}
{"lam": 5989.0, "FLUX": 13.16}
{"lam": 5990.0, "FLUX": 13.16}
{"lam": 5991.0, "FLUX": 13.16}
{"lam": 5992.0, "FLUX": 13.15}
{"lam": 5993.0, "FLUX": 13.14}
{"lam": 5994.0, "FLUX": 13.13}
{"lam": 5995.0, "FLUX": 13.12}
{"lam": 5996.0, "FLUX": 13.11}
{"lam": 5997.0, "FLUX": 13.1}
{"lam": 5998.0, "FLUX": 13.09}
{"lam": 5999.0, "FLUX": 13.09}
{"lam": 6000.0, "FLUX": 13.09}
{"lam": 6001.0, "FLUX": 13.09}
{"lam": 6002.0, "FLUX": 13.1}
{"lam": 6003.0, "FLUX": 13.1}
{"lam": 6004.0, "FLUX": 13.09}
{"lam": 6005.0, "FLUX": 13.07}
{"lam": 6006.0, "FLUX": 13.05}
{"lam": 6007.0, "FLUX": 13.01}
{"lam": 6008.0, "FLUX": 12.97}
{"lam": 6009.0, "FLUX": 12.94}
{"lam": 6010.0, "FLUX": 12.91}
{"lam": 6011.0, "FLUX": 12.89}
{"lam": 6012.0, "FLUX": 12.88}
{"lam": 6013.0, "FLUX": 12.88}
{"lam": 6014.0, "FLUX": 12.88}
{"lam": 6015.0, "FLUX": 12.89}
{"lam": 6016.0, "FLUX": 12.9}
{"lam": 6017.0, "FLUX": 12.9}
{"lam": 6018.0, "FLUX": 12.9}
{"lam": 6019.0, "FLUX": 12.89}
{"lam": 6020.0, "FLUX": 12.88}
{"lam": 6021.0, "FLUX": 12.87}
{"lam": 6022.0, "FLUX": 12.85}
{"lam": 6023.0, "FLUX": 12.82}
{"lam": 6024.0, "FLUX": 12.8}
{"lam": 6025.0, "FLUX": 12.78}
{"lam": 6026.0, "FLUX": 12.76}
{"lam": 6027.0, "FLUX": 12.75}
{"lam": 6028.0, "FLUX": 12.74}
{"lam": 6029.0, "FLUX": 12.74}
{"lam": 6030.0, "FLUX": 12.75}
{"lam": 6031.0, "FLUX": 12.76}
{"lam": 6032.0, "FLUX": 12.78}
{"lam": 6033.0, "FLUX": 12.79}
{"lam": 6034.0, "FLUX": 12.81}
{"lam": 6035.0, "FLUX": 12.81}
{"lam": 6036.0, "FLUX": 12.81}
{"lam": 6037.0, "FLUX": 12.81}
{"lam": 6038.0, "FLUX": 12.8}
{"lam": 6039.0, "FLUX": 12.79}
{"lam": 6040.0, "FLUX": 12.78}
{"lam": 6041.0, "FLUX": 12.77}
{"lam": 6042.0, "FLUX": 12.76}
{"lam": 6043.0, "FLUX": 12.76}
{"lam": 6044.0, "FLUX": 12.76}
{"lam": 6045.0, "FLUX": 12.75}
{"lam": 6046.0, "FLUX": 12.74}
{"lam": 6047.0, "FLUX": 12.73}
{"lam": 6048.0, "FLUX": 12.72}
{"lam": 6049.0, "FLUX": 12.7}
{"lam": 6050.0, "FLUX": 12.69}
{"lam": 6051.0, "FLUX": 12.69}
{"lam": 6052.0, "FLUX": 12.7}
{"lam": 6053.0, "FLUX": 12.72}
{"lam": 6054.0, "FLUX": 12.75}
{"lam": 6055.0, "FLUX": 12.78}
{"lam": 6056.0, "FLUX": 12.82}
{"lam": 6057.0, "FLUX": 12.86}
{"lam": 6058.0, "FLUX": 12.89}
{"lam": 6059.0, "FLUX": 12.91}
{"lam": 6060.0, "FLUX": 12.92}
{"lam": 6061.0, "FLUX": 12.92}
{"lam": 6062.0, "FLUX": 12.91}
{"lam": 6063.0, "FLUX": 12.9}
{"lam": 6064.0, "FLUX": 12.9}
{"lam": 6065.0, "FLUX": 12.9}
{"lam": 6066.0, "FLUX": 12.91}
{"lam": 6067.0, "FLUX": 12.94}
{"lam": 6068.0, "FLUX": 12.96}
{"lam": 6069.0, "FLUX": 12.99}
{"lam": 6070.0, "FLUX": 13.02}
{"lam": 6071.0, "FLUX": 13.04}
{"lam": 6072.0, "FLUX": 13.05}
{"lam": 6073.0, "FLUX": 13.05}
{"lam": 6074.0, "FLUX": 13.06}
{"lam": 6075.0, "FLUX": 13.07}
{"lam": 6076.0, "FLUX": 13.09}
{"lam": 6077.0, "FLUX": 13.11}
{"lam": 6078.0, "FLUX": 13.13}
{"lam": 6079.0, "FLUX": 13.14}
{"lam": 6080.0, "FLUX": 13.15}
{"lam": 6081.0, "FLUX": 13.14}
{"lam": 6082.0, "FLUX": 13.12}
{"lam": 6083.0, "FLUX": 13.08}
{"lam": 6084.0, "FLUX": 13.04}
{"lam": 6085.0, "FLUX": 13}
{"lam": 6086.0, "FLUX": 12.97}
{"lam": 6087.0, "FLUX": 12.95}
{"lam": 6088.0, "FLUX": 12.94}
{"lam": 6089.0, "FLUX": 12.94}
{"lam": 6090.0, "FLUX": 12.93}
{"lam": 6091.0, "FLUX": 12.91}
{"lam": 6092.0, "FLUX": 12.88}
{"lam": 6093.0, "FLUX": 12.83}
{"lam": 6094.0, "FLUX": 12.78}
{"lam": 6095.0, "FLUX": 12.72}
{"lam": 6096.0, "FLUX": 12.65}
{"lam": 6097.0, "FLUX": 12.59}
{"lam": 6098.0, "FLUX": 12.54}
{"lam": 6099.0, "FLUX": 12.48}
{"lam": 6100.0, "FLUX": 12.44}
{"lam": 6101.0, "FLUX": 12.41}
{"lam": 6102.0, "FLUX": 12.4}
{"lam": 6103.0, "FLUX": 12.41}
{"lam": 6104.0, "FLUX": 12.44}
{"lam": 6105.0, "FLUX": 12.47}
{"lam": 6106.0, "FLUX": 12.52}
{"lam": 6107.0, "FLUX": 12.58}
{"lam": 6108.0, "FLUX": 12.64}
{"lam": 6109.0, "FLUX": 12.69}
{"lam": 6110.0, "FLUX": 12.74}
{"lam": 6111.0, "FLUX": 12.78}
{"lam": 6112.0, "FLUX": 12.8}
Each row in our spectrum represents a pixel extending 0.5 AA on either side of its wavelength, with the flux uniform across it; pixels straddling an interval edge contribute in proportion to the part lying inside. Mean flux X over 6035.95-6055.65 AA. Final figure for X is 12.7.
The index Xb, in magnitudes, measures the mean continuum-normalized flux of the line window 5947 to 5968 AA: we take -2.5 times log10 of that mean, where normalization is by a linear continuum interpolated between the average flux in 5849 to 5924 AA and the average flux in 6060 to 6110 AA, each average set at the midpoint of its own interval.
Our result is -0.01 mag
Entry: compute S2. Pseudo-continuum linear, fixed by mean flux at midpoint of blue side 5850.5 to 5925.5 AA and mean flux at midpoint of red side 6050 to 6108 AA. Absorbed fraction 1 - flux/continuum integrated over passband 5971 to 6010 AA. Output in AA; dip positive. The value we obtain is -0.3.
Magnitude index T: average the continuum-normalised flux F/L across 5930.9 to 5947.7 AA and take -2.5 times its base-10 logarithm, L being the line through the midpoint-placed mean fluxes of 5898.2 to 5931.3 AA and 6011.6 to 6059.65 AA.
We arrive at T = 0.00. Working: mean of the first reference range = 13.1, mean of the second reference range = 12.8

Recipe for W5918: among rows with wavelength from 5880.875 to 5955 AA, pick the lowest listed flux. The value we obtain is 12.46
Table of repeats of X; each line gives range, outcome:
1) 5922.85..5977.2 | 13.1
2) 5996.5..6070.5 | 12.9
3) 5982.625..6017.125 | 13.1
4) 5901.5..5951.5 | 13.1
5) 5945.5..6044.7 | 13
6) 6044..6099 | 12.9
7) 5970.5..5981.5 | 13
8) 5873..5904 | 13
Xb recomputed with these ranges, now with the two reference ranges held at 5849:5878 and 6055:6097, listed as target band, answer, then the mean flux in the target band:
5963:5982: 0.00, 13.1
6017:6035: 0.02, 12.8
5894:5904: 0.02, 13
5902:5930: 0.00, 13.1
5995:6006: 0.00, 13.1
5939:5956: 0.01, 13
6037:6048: 0.02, 12.8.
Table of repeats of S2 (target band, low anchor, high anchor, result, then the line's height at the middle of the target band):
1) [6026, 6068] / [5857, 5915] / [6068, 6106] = 0.3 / 12.9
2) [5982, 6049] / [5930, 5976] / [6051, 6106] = 0.2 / 13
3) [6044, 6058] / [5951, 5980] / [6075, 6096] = 0.3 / 13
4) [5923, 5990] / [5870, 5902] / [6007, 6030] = -0.8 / 12.9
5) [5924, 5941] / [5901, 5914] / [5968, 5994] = 0.2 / 13.2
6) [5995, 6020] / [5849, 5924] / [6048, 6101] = -0.1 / 13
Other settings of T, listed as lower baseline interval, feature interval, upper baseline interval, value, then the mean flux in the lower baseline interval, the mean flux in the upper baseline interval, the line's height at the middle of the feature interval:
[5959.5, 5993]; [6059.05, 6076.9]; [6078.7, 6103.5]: -0.01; 13.1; 12.8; 12.9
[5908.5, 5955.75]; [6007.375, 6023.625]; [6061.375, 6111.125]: 0.00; 13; 12.8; 12.9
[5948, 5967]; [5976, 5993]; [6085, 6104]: 0.00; 13.1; 12.7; 13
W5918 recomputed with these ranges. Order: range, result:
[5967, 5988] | 12.91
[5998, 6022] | 12.85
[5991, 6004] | 13.09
